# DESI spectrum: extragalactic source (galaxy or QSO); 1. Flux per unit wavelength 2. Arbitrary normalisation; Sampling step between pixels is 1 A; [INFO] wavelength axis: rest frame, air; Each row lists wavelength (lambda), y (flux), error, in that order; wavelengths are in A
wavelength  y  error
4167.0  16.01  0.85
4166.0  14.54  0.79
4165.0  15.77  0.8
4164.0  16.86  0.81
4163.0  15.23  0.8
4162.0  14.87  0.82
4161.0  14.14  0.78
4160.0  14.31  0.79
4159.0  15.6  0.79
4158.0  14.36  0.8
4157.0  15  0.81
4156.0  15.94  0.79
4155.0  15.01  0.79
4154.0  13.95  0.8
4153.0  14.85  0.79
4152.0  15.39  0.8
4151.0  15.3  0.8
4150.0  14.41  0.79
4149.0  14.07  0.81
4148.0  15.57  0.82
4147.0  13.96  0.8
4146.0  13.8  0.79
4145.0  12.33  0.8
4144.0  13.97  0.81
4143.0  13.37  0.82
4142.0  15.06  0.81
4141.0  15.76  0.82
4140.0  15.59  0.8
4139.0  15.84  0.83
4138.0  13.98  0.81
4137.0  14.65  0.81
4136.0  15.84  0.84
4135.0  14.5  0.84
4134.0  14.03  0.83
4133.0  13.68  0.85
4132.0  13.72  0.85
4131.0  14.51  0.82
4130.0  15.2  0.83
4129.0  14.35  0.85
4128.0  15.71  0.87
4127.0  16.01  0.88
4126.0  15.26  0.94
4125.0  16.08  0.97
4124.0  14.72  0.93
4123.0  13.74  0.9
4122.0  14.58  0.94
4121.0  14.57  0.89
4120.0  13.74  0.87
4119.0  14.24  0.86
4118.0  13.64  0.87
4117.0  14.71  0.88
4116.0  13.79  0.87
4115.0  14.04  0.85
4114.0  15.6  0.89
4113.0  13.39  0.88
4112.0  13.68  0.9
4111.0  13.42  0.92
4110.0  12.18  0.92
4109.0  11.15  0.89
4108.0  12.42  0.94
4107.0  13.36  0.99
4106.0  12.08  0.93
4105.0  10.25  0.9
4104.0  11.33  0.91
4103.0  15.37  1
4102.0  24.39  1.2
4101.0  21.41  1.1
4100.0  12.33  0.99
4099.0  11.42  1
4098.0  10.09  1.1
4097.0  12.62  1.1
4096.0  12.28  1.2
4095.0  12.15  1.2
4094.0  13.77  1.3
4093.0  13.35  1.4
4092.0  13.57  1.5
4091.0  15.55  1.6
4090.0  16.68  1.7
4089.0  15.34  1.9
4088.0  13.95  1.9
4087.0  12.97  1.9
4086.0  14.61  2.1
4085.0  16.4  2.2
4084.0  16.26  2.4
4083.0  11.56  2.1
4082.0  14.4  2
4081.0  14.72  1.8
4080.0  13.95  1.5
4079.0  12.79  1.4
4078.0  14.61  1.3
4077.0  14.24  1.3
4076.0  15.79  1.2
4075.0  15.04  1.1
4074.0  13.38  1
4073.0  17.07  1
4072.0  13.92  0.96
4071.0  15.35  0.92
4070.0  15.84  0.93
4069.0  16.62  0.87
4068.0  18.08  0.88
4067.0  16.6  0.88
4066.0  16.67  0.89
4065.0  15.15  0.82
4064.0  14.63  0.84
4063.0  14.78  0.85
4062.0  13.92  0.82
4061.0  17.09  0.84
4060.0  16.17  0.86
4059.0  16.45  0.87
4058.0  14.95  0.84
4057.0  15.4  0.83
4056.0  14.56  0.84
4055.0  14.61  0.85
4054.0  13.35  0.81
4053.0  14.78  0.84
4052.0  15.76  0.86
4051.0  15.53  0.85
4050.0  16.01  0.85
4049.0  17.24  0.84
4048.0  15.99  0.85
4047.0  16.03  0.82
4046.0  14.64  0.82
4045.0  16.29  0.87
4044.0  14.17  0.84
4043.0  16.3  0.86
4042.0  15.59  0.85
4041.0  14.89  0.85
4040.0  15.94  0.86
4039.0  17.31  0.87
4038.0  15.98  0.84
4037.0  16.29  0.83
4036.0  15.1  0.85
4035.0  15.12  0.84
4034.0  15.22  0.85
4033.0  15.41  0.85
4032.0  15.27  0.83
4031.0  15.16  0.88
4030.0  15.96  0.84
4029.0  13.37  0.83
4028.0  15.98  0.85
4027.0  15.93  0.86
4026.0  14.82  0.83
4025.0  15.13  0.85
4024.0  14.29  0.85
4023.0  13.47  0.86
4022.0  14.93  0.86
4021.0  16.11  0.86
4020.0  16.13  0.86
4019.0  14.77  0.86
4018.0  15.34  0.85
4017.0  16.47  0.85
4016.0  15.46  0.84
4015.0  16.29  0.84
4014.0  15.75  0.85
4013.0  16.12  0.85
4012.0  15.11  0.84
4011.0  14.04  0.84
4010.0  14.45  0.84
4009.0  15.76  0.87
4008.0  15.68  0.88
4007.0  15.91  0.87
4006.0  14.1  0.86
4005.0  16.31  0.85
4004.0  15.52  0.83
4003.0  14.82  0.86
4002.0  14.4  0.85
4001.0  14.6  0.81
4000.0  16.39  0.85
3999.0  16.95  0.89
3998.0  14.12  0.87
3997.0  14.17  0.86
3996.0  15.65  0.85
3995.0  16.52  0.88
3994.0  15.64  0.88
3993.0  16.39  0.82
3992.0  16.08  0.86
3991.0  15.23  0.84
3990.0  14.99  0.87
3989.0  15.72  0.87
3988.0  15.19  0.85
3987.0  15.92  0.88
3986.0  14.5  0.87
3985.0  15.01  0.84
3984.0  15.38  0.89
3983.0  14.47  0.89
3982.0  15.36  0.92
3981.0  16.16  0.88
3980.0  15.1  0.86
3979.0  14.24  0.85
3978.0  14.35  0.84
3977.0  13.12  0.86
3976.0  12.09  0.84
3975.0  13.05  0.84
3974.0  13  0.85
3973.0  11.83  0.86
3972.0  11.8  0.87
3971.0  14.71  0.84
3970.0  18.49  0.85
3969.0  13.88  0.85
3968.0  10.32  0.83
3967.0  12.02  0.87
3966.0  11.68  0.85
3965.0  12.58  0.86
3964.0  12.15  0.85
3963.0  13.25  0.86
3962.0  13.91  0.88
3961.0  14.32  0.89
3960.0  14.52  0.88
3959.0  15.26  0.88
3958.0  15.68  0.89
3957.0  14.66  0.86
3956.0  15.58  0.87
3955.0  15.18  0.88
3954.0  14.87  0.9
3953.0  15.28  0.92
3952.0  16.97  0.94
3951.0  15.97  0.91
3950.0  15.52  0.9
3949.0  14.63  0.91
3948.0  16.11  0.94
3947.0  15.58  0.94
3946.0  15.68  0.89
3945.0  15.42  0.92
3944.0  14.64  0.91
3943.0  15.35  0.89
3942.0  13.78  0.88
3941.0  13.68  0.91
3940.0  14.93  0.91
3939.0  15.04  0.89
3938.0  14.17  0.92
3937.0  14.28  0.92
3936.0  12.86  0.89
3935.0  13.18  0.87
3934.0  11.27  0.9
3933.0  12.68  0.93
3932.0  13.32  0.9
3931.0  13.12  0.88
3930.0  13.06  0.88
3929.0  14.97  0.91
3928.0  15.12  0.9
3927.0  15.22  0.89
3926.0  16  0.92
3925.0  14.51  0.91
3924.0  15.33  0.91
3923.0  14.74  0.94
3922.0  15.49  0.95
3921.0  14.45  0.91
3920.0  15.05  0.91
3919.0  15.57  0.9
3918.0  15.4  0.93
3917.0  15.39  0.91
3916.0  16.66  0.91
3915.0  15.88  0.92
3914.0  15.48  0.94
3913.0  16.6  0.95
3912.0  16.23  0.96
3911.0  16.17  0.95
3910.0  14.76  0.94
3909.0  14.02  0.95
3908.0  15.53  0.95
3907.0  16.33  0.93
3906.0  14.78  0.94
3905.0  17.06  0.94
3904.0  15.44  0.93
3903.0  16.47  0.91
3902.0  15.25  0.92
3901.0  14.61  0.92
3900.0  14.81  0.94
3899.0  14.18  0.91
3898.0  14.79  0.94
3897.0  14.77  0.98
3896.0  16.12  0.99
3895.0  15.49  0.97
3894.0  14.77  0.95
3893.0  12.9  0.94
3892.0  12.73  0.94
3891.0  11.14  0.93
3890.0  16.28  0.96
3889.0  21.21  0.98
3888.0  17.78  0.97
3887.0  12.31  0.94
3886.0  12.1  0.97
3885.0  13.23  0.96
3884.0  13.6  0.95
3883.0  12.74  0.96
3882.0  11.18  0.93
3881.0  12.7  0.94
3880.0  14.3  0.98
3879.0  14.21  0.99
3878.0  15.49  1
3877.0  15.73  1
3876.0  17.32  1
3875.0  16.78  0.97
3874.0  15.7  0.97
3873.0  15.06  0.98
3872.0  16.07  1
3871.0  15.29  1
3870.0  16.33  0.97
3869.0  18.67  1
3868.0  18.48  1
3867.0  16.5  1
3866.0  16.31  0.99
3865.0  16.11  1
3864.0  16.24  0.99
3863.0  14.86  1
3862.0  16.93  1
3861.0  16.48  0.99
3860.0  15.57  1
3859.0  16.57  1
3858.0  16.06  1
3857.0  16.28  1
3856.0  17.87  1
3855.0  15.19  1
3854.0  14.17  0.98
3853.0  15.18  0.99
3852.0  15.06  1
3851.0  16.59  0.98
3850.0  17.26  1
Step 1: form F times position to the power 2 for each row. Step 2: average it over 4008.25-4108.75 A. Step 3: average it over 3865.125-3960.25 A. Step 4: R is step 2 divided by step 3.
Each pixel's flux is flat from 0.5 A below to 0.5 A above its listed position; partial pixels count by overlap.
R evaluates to 1.1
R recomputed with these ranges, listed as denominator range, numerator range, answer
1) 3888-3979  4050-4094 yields 1.10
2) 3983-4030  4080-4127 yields 0.96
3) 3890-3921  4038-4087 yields 1.09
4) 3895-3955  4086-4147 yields 1.04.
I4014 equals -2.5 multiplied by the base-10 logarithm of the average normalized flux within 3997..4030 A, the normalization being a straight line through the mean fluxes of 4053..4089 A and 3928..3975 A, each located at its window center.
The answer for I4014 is -0.05 mag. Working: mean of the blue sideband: 14.2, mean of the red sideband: 15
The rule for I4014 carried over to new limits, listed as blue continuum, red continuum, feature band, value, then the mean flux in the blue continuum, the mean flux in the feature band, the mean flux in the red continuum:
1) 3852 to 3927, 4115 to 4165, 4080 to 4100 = 0.08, 15.4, 13.7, 14.7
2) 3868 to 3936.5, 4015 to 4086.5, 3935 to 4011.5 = 0.03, 14.9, 14.7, 15.3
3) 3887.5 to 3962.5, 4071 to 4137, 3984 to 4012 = -0.05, 15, 15.3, 14.2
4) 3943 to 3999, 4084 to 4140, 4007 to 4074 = -0.07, 14.6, 15.5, 14.3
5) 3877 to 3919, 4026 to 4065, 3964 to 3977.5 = 0.17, 14.9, 12.9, 15.4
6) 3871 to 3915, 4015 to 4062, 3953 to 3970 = 0.10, 15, 13.9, 15.4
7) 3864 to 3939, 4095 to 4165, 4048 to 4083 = -0.05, 15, 15.2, 14.4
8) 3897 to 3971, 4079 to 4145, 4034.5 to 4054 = -0.09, 14.8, 15.7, 14.2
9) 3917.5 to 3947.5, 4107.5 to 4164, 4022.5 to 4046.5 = -0.06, 14.5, 15.3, 14.5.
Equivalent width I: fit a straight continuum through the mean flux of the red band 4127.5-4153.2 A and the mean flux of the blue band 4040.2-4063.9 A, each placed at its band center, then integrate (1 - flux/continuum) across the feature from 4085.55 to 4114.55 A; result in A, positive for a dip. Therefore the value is 2.2 A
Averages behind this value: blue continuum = 15.4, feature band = 13.8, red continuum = 14.6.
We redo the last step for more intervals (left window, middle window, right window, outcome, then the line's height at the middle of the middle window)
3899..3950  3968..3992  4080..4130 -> 0.4 A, 14.7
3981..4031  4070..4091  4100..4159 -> 0.2 A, 14.8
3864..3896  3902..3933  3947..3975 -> -1.1 A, 14.7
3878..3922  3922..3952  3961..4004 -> 0.3 A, 14.7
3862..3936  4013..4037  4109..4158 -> -0.9 A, 14.7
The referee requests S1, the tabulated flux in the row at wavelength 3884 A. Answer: 13.6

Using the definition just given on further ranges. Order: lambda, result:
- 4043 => 16.3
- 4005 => 16.31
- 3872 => 16.07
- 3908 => 15.53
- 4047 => 16.03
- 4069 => 16.62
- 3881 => 12.7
